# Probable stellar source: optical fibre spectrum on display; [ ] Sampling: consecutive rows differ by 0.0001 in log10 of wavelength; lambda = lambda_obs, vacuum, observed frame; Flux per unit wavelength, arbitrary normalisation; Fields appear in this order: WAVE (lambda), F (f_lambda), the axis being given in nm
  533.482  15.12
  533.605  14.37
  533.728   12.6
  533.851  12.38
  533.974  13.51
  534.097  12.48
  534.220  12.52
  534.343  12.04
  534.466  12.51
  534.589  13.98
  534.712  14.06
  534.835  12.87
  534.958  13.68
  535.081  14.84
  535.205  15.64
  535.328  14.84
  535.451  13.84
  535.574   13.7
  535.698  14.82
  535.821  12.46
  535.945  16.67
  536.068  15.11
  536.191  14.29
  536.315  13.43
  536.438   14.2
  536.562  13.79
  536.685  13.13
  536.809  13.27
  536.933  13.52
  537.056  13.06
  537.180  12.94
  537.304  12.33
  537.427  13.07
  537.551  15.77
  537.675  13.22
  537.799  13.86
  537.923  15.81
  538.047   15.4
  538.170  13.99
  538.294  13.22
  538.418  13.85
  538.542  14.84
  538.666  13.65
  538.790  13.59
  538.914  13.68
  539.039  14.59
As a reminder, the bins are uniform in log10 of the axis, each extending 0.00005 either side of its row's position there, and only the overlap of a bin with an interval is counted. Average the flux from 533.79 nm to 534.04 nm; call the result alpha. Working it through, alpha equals 12.9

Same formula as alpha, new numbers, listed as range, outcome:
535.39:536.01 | 14.3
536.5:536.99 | 13.4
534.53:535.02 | 13.7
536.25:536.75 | 13.6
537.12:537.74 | 13.5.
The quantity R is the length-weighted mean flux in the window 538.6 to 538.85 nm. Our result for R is 13.6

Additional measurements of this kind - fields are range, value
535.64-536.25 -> 14.7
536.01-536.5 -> 14.3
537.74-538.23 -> 14.8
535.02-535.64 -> 14.6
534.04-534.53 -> 12.4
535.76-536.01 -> 14.6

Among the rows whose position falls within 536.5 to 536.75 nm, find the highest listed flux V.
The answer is 13.79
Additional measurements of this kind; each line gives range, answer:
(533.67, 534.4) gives 13.51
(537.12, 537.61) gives 15.77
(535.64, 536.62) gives 16.67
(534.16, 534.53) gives 12.52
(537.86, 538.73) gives 15.81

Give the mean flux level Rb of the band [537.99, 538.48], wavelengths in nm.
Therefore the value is 14.1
